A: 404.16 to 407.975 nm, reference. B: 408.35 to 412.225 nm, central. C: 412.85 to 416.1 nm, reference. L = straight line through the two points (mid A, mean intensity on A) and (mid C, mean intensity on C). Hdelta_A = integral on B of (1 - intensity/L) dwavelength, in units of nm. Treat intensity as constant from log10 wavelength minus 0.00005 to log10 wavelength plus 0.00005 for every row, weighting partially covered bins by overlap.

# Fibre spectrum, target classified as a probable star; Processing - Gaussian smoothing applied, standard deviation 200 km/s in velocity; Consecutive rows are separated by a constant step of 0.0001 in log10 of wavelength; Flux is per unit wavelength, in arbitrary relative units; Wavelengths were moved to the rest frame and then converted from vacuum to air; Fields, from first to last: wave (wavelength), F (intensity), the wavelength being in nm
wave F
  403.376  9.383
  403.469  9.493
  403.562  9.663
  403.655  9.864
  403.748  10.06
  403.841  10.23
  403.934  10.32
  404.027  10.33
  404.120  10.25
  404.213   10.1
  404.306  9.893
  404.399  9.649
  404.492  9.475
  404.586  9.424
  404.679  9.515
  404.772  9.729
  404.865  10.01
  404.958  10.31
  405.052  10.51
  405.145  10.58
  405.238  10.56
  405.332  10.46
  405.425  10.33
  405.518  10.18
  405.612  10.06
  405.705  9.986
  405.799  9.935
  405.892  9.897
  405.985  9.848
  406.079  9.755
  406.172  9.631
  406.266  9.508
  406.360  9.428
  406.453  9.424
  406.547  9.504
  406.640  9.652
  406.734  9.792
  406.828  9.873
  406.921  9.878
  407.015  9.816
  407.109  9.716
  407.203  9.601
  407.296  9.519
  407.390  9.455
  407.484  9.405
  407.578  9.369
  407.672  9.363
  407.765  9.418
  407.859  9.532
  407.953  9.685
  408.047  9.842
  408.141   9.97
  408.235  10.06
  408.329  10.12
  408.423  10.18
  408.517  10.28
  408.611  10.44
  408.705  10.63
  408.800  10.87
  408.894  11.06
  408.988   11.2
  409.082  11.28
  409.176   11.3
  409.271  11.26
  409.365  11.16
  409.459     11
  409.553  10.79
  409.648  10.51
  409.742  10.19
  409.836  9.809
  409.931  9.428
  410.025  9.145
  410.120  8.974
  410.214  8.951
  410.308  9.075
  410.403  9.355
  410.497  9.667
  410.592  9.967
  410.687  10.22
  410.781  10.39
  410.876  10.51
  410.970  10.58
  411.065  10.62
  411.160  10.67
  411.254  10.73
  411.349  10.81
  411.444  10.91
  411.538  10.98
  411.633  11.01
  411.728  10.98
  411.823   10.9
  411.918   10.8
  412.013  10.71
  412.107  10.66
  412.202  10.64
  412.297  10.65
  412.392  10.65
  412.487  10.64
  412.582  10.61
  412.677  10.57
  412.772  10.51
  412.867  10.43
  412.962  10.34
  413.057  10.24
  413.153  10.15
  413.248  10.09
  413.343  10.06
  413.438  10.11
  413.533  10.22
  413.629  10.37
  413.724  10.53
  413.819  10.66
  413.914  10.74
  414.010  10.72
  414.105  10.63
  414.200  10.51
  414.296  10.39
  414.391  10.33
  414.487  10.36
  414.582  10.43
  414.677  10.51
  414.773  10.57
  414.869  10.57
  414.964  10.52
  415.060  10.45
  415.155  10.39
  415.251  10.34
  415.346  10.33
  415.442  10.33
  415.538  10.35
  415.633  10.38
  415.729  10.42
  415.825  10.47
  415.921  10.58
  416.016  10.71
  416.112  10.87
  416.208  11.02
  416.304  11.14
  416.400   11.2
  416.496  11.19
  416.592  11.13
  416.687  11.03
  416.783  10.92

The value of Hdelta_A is -0.13 nm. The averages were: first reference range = 9.8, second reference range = 10.4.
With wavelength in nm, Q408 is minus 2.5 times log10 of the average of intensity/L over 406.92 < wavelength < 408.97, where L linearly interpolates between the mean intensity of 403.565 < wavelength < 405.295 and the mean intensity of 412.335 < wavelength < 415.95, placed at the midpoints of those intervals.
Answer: 0.03 mag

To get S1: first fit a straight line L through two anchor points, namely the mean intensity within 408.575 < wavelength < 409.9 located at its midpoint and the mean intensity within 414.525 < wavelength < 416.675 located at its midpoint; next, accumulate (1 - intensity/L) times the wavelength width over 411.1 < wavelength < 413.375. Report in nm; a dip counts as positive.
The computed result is 0.023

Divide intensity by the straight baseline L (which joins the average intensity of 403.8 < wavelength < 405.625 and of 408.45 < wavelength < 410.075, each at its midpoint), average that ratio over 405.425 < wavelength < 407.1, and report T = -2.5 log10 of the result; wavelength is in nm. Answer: 0.052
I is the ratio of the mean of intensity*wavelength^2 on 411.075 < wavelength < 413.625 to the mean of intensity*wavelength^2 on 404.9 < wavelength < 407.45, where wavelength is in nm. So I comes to 1.10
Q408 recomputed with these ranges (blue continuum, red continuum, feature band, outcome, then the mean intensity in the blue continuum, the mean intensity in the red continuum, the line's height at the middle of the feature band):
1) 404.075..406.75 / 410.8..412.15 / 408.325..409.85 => -0.03 mag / 9.91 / 10.8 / 10.4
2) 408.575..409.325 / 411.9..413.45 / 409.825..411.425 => 0.08 mag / 11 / 10.5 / 10.8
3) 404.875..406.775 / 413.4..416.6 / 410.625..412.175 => -0.04 mag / 9.97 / 10.6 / 10.3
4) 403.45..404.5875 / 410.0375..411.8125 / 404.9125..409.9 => 0.00 mag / 9.93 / 10.2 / 10.1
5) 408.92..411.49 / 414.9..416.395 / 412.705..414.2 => 0.01 mag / 10.3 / 10.6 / 10.5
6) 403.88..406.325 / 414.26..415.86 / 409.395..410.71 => 0.04 mag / 10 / 10.4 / 10.2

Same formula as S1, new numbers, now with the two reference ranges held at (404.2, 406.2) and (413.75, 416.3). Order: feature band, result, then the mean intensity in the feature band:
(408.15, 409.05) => -0.03 nm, 10.5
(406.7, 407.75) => 0.05 nm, 9.61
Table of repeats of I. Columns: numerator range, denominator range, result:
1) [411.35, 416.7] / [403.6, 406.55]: 1.11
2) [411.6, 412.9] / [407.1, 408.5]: 1.13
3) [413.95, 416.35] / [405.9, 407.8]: 1.14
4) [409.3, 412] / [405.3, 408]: 1.08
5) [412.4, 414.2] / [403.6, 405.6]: 1.08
